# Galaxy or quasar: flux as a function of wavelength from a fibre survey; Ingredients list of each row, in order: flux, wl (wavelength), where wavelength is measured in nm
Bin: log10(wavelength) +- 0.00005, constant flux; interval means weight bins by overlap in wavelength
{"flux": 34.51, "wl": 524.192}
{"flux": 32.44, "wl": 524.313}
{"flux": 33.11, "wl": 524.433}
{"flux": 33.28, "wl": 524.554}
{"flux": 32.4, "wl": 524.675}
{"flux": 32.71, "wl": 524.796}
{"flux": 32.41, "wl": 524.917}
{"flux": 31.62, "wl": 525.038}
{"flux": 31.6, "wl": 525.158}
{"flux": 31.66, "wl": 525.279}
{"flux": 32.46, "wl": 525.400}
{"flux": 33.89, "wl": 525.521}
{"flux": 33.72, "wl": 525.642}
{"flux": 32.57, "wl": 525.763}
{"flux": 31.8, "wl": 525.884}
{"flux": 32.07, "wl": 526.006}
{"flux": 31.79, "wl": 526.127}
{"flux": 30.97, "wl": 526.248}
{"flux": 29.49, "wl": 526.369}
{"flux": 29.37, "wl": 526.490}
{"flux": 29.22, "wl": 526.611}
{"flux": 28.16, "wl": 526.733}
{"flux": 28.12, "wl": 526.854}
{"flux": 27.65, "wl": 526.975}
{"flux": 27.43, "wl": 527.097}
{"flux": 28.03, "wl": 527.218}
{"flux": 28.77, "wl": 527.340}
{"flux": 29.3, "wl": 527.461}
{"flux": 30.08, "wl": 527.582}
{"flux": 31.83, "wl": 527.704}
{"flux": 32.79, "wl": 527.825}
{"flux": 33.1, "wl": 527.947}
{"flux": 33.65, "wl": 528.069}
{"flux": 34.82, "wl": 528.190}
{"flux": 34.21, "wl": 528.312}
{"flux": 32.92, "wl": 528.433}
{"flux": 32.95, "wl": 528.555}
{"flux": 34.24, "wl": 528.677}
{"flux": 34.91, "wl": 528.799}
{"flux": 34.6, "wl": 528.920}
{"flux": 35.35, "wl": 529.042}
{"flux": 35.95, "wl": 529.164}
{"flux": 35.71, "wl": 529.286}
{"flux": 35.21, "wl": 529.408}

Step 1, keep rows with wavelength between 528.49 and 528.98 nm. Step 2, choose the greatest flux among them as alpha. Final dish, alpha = 34.91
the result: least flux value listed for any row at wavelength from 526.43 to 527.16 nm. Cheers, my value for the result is 27.43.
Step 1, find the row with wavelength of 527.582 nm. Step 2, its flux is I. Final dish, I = 30.08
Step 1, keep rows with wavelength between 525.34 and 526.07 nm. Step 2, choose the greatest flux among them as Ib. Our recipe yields 33.89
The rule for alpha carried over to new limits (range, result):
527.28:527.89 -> 32.79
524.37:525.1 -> 33.28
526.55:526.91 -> 29.22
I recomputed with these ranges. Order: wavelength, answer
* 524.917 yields 32.41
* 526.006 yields 32.07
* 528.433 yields 32.92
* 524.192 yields 34.51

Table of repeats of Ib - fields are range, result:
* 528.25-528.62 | 34.21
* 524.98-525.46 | 32.46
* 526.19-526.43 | 30.97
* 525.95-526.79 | 32.07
